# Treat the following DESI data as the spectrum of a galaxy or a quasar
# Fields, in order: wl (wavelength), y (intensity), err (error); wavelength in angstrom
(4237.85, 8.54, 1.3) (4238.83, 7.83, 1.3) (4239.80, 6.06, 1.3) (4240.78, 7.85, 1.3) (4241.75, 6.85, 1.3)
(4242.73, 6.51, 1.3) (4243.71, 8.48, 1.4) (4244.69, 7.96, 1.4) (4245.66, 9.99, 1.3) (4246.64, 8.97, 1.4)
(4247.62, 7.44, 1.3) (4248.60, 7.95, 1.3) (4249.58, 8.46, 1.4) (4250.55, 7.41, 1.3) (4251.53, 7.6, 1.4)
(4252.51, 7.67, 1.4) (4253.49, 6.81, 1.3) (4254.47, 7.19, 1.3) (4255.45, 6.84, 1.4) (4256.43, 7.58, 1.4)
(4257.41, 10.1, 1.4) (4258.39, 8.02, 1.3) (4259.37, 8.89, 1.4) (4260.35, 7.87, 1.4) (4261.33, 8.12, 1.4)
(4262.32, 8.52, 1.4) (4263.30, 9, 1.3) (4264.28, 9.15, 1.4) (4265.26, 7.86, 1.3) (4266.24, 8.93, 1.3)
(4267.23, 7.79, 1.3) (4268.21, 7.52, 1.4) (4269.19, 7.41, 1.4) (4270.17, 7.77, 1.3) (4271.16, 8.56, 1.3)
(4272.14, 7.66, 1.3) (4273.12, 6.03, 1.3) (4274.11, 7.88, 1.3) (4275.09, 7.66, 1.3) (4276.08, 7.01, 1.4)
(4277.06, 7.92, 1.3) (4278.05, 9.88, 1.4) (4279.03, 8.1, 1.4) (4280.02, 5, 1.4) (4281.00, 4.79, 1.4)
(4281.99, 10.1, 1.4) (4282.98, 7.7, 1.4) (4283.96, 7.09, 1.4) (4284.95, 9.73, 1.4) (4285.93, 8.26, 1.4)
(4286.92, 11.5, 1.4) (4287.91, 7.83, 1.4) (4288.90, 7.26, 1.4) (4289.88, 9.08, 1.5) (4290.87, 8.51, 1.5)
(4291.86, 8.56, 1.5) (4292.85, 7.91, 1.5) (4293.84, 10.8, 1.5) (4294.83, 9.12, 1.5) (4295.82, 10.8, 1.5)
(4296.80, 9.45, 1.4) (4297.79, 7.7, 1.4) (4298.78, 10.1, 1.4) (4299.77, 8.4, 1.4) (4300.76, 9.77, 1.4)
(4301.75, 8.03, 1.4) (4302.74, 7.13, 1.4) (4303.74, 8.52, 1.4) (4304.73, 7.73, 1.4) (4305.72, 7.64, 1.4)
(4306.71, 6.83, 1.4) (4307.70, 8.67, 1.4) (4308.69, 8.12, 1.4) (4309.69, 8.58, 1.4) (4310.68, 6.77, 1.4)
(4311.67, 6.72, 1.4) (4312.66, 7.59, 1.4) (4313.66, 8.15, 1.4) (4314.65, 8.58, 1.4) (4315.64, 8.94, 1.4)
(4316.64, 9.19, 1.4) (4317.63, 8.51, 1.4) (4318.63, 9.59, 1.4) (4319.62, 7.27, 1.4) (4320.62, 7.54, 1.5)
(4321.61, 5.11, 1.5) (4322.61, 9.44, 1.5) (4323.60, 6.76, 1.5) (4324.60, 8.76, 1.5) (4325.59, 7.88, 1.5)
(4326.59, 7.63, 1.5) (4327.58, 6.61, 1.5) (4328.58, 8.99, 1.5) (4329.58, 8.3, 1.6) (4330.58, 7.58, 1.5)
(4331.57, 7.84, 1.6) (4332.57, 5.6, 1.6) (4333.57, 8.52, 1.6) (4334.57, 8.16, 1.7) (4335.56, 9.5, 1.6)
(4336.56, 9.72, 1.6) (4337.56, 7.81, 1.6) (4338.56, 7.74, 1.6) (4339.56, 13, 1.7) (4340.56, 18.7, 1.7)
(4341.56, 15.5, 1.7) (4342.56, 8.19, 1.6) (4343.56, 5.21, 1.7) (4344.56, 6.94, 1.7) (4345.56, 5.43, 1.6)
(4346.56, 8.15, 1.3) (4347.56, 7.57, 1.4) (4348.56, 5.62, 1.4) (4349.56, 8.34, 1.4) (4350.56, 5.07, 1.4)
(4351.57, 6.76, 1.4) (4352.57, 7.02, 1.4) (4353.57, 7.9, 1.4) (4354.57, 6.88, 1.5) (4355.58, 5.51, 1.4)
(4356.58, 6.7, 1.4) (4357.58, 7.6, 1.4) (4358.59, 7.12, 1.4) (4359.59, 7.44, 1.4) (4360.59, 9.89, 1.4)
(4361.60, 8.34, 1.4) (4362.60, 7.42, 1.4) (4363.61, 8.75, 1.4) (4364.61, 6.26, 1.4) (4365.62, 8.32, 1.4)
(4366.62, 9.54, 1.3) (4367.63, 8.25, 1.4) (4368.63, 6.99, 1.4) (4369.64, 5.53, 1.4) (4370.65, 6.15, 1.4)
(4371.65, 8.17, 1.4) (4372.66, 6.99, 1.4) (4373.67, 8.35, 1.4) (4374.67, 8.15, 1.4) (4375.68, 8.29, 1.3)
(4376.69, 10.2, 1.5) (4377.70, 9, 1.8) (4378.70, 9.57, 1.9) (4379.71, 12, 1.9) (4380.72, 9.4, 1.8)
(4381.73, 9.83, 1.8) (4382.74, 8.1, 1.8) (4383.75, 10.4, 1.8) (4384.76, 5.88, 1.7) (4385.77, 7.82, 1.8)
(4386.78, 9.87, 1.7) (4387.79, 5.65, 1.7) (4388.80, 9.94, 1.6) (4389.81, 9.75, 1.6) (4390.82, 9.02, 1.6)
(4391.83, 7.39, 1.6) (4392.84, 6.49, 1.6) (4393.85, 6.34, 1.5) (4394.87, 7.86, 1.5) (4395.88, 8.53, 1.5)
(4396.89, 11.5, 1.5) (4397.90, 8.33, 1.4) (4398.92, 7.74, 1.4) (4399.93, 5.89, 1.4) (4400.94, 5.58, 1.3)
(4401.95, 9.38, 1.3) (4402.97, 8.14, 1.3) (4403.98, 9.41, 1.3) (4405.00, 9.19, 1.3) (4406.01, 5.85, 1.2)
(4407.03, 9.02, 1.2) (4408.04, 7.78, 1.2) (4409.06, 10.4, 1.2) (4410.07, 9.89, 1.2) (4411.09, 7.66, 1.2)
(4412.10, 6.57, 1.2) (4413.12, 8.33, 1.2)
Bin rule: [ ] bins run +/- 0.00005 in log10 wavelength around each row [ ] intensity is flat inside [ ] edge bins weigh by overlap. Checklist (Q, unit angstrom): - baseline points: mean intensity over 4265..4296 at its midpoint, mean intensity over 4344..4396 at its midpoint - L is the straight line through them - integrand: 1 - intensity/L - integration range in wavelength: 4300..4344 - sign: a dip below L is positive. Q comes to -2.5 angstrom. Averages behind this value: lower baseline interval 8.16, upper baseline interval 7.85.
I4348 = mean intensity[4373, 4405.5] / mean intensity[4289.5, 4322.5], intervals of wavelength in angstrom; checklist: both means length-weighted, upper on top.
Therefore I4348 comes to 1.0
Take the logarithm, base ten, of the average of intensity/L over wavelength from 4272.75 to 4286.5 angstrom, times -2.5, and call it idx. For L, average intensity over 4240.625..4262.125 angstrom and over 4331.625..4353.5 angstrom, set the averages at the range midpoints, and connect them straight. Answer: 0.06 mag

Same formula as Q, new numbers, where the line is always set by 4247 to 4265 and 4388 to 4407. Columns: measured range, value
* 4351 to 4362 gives 1.0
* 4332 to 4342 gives -2.8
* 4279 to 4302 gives -1.5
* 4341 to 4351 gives 0.5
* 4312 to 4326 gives 0.0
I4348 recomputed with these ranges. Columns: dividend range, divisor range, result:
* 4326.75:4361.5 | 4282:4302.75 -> 0.92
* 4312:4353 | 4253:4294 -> 1.02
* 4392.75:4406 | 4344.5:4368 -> 1.08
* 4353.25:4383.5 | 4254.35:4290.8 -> 1.01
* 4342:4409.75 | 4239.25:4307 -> 0.97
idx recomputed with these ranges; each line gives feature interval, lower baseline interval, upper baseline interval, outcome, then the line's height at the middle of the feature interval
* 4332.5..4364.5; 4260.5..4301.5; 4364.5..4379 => -0.01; 8.1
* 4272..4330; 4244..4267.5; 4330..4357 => 0.00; 8.18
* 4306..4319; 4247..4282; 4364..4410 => -0.02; 8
